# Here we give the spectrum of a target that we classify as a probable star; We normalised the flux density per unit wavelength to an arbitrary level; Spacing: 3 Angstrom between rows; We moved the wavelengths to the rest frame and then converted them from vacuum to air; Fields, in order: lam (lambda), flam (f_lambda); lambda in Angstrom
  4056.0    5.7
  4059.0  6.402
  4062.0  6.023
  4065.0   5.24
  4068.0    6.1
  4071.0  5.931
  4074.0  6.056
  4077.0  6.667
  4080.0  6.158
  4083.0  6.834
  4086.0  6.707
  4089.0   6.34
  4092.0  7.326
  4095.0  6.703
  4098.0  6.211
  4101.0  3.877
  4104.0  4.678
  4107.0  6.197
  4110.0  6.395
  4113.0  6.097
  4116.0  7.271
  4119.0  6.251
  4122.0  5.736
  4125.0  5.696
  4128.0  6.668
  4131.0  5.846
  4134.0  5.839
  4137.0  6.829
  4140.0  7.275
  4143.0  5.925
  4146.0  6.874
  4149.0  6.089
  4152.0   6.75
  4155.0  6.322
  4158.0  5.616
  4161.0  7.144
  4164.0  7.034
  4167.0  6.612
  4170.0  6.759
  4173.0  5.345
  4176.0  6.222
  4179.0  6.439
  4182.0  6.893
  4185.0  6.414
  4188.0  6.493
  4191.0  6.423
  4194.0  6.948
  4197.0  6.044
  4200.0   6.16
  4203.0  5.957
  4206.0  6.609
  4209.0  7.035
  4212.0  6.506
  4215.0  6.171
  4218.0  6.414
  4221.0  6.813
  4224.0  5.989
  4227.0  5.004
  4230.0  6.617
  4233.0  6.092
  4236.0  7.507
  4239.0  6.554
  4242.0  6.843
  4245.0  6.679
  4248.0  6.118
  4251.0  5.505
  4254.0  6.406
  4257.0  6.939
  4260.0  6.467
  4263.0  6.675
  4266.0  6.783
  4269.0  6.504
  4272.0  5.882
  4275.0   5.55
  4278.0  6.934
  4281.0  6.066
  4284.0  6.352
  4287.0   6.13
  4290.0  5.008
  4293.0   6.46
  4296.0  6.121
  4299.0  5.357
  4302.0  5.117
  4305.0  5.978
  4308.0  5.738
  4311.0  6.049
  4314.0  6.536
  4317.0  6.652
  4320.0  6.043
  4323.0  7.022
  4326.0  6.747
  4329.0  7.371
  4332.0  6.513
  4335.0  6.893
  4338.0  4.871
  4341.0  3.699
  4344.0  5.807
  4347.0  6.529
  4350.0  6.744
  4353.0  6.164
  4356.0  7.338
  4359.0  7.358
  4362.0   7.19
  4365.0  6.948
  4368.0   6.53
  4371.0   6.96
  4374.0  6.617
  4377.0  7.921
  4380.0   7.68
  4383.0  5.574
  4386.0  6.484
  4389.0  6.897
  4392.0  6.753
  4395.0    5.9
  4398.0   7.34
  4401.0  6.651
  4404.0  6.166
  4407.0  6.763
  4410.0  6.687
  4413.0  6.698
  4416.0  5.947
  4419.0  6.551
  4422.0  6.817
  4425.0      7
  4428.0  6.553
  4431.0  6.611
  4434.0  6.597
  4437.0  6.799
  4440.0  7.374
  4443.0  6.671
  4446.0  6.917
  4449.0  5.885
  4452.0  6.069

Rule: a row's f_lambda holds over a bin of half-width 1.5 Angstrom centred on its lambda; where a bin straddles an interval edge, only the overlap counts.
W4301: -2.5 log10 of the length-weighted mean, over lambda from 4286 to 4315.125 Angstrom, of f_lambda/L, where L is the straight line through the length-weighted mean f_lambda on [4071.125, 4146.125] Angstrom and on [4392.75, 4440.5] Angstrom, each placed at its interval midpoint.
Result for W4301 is 0.12 mag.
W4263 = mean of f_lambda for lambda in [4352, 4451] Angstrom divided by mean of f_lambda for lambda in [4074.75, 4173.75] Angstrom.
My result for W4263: 1.07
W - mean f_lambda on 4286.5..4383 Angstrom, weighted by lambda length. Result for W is 6.37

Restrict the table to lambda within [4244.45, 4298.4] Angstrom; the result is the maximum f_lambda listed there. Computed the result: 6.939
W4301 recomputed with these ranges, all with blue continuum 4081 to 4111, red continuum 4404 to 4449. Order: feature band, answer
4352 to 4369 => -0.06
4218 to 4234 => 0.04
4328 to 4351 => 0.09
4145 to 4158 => -0.03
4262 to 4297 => 0.04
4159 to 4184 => -0.05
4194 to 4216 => -0.02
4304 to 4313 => 0.09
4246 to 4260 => 0.02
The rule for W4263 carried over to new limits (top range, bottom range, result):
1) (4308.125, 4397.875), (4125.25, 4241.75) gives 1.02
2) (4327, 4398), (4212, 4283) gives 1.03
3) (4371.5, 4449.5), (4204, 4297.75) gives 1.06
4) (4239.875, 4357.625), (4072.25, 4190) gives 0.98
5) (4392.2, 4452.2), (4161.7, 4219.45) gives 1.02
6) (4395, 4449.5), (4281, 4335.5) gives 1.07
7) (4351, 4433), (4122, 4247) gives 1.05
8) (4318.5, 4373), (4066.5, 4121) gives 1.05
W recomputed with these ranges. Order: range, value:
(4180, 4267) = 6.45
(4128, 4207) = 6.42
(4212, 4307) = 6.23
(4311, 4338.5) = 6.55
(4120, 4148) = 6.29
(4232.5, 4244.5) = 6.8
